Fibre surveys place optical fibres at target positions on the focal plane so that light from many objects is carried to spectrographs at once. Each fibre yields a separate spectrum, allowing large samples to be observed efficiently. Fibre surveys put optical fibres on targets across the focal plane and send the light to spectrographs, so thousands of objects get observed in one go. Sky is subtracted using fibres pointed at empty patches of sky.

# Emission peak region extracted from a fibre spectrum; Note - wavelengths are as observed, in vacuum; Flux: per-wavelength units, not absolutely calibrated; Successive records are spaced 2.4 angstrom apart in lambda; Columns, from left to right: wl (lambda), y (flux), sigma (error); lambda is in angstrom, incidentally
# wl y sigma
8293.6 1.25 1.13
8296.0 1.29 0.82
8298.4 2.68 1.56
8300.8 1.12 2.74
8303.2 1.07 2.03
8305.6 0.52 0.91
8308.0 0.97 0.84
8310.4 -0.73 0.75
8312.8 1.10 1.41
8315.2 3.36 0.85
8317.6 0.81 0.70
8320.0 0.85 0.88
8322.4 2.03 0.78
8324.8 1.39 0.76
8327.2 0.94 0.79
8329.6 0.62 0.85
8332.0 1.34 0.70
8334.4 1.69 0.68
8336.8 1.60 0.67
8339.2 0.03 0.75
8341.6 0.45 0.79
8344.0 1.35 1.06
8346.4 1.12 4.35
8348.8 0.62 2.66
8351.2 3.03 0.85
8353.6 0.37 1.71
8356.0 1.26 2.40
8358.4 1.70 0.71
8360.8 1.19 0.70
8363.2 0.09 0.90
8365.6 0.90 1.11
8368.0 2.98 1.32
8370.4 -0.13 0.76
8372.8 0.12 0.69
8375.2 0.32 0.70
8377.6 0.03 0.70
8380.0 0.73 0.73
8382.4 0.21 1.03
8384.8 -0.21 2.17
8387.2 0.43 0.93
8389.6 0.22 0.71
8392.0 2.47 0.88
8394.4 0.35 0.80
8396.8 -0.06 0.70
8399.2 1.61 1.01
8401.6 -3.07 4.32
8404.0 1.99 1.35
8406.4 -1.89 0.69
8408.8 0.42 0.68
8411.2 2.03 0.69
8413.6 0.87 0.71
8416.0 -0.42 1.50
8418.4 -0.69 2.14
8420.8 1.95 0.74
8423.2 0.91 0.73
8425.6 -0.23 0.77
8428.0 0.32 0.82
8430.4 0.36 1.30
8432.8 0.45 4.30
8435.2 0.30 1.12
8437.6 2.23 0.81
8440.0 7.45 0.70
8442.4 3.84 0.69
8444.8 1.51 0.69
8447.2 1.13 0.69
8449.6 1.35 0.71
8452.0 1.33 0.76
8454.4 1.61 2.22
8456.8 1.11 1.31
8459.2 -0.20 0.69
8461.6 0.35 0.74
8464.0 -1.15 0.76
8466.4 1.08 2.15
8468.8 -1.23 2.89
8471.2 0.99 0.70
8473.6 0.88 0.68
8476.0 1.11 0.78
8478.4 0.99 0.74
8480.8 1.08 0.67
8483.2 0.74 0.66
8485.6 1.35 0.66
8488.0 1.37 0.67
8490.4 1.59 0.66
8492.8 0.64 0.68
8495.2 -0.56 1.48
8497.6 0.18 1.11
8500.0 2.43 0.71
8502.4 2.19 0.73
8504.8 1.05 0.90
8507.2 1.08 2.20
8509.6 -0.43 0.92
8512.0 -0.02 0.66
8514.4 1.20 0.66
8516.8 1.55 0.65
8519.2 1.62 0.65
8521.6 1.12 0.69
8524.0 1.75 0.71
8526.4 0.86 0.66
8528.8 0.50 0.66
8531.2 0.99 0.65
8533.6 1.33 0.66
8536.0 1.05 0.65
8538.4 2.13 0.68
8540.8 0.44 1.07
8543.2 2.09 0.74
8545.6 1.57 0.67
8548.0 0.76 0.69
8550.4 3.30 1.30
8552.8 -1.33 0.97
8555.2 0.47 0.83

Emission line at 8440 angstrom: H-gamma 4340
